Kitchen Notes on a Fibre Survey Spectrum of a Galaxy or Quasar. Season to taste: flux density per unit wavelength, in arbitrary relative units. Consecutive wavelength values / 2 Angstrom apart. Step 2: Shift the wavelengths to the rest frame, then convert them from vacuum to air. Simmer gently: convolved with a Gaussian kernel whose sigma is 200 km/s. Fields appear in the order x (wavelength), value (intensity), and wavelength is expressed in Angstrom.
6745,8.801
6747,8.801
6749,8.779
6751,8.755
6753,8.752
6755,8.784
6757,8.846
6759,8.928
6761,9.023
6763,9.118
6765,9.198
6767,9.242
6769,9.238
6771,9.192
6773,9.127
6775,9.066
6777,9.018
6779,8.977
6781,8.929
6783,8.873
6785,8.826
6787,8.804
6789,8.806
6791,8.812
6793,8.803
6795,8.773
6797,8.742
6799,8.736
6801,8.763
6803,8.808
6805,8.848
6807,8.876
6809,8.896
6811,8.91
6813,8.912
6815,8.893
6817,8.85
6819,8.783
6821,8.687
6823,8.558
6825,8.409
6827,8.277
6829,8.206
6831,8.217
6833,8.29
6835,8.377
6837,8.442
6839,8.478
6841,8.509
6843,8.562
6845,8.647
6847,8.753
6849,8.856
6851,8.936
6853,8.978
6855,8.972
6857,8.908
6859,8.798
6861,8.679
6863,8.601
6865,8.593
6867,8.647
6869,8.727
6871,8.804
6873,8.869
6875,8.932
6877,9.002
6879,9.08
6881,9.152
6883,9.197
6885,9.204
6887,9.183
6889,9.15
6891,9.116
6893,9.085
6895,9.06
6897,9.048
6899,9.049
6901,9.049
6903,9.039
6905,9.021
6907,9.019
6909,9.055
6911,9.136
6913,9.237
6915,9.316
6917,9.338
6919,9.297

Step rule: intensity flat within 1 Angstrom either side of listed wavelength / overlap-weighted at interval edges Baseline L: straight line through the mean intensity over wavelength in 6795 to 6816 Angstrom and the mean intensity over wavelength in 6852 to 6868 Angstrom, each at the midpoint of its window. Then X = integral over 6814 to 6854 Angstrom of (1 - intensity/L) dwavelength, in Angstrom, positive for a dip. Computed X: 1.0 Angstrom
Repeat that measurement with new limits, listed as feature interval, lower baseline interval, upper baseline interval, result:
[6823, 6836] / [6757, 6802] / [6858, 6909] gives 0.9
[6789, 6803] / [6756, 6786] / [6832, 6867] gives 0.2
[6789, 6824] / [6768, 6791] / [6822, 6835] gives -0.7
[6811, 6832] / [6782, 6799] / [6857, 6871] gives 0.4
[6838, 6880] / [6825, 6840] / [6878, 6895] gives -0.2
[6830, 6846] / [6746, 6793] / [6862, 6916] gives 1.0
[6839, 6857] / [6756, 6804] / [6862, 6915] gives 0.4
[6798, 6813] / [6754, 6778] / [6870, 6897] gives 0.4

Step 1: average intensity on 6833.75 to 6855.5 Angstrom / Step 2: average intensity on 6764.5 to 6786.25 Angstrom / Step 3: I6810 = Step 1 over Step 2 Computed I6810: 1.0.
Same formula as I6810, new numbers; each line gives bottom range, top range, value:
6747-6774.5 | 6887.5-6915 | 1.01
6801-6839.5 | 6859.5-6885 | 1.03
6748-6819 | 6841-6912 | 1.00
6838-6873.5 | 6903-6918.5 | 1.05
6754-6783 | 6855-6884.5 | 0.98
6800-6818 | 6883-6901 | 1.03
